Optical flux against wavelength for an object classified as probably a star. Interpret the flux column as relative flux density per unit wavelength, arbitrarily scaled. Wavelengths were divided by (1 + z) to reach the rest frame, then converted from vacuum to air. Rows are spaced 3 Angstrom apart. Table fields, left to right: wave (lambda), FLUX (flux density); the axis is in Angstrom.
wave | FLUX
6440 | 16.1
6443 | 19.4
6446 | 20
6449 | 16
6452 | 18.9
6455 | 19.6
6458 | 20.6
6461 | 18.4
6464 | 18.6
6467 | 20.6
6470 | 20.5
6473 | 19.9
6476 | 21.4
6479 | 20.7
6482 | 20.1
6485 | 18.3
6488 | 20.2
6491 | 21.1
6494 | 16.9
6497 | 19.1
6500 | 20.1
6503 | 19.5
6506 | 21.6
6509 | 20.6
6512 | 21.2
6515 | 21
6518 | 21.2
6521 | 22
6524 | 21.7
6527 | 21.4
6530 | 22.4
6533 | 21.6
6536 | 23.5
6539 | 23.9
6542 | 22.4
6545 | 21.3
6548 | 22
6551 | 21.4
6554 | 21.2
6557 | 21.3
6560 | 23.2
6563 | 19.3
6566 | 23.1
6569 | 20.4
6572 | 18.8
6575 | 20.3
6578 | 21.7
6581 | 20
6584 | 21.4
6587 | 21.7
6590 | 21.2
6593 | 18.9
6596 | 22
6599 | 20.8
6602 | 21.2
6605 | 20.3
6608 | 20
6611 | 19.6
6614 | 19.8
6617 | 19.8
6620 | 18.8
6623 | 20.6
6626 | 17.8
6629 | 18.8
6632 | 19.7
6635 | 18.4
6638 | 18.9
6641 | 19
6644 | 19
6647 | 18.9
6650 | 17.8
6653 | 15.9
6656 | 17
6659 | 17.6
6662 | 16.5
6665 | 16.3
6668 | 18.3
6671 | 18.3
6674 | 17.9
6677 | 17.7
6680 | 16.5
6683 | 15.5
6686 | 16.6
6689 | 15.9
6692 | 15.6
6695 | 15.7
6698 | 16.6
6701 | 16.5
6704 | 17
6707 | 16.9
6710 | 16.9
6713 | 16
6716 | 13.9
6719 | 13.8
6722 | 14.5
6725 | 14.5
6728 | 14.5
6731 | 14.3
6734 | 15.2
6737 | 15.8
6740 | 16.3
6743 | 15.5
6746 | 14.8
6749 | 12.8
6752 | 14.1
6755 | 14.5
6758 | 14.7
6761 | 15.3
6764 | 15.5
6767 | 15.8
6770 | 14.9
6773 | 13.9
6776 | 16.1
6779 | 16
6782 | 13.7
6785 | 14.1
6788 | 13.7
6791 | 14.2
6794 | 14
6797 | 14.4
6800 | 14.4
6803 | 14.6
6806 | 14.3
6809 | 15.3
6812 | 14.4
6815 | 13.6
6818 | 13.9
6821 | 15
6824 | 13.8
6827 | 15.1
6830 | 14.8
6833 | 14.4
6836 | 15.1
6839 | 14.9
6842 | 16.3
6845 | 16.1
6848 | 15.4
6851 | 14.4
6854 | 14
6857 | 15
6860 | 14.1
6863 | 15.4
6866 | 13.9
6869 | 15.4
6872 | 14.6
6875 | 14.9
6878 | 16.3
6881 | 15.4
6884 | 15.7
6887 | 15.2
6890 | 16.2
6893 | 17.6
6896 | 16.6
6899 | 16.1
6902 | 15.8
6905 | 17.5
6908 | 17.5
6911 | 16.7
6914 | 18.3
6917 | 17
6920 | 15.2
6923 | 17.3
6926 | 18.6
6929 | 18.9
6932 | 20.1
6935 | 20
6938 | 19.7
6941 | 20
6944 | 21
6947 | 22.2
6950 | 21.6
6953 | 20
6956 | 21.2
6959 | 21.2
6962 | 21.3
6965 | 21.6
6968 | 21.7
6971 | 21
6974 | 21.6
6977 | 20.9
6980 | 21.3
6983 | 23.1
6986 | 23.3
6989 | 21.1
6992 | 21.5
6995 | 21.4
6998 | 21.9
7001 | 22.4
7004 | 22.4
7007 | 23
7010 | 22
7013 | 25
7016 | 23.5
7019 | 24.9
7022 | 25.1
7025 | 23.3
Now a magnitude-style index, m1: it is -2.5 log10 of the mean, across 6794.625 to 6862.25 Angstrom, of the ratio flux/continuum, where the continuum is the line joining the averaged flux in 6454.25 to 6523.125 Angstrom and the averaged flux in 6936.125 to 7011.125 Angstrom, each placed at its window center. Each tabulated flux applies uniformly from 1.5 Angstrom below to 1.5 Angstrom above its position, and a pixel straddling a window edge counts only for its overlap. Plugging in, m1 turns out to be 0.39 mag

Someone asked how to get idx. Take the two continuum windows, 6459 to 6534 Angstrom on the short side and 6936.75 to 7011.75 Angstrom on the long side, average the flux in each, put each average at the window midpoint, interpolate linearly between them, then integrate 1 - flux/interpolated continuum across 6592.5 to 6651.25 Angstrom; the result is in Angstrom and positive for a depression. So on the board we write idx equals 3.3 Angstrom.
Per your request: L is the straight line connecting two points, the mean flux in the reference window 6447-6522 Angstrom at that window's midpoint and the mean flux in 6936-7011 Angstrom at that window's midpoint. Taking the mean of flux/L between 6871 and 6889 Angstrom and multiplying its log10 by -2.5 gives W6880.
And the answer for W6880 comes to 0.35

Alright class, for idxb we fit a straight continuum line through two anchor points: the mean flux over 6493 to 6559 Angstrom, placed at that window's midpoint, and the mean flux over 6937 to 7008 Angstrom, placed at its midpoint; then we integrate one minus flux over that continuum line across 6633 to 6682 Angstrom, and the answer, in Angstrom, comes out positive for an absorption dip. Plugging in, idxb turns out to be 8.3 Angstrom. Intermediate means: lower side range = 21.3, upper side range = 21.5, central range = 17.7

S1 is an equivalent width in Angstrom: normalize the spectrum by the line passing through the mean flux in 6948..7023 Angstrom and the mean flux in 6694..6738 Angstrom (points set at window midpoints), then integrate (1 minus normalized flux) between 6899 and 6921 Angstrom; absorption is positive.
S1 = 3.7 Angstrom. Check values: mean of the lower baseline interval 15.5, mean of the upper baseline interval 22.1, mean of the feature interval 16.8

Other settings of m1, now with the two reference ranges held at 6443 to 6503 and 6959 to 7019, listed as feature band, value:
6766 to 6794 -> 0.40 mag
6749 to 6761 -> 0.41 mag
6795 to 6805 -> 0.42 mag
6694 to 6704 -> 0.25 mag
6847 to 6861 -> 0.42 mag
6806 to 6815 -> 0.41 mag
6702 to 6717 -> 0.27 mag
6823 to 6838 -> 0.41 mag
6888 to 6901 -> 0.29 mag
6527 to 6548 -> -0.13 mag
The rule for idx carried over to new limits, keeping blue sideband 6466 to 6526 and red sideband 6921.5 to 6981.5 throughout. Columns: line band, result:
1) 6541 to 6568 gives -1.6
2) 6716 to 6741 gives 7.0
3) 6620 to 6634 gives 0.9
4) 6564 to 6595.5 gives -0.5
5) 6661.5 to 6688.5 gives 4.5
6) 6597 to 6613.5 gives 0.0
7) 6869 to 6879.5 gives 2.7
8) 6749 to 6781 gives 8.7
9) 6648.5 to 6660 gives 1.9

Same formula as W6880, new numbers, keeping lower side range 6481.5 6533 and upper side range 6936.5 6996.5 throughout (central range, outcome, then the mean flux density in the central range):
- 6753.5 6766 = 0.36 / 15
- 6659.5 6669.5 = 0.21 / 17.1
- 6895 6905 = 0.28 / 16.3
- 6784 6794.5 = 0.44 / 14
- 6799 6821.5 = 0.41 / 14.4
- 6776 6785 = 0.37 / 14.9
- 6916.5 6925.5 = 0.26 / 16.7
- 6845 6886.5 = 0.37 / 15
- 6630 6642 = 0.10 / 19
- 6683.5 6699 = 0.29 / 16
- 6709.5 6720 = 0.36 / 15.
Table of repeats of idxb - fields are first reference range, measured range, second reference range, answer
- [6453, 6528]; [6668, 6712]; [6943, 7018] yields 8.80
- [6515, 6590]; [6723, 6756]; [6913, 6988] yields 9.79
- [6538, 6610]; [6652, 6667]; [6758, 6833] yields 1.51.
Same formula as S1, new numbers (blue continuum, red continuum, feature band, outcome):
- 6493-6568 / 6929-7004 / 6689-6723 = 8.8 Angstrom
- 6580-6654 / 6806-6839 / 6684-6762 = 7.8 Angstrom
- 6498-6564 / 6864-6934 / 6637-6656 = 1.8 Angstrom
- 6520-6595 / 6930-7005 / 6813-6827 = 4.7 Angstrom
